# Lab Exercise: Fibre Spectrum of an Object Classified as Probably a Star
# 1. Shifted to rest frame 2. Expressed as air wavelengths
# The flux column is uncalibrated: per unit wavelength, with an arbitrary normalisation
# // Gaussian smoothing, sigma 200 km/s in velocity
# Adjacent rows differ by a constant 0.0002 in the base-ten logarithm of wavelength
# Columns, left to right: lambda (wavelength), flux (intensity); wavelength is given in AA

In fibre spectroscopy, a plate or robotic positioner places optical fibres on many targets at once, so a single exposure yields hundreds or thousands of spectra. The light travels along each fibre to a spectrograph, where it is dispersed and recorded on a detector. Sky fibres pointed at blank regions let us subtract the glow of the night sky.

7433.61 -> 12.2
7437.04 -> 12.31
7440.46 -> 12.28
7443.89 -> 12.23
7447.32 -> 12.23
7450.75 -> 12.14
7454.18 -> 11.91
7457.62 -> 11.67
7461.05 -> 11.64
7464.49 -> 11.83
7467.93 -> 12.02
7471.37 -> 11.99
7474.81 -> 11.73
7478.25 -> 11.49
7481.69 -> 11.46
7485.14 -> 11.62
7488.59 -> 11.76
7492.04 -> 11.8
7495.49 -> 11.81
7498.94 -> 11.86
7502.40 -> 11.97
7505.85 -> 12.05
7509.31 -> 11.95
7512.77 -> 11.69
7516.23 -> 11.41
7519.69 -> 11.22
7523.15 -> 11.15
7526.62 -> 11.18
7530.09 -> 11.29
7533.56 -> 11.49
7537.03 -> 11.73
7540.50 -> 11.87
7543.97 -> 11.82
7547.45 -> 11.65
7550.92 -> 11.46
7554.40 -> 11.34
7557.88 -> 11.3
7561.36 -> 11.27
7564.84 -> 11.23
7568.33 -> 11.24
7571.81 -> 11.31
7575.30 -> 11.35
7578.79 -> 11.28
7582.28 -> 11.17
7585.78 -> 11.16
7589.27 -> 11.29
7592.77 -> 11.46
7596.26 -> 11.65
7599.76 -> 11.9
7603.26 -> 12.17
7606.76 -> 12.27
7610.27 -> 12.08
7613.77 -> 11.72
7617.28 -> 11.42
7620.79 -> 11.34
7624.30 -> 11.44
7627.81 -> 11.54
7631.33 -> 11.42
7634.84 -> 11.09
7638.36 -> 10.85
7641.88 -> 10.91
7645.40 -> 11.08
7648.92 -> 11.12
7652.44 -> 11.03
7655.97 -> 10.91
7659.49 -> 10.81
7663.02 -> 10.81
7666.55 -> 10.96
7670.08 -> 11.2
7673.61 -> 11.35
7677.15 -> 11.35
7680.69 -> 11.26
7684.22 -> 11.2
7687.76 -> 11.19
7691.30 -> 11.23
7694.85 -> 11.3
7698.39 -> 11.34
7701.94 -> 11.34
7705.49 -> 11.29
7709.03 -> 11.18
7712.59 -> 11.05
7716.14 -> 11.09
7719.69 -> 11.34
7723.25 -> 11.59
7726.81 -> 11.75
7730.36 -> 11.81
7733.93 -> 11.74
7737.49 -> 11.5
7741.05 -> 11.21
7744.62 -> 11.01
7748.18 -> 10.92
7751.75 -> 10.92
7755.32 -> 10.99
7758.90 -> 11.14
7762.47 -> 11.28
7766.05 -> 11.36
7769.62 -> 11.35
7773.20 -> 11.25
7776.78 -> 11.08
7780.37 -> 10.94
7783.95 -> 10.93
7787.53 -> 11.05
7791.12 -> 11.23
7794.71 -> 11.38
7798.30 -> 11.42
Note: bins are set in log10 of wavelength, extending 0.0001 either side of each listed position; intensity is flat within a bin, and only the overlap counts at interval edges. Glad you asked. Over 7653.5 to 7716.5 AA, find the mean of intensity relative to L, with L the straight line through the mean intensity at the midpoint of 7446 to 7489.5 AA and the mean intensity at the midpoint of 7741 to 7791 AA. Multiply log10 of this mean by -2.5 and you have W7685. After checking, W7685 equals 0.01 mag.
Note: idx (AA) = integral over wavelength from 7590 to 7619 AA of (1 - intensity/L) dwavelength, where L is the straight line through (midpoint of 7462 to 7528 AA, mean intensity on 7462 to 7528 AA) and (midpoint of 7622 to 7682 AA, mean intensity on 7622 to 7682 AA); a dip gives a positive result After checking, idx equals -1.3 AA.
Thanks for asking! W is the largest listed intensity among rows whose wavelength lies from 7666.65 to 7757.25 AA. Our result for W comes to 11.81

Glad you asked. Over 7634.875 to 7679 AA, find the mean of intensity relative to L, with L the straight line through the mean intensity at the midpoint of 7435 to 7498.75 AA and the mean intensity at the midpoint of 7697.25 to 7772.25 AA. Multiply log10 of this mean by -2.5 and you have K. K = 0.04 mag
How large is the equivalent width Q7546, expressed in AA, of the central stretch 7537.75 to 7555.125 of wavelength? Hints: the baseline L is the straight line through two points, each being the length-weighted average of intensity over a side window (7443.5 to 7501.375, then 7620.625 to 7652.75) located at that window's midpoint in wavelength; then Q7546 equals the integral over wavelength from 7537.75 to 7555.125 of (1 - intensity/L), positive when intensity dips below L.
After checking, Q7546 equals -0.2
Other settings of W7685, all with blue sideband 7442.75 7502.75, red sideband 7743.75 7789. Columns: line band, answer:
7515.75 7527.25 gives 0.05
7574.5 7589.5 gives 0.03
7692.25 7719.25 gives 0.00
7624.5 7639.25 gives 0.02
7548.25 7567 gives 0.03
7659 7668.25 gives 0.05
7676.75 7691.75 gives 0.01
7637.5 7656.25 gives 0.04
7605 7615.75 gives -0.05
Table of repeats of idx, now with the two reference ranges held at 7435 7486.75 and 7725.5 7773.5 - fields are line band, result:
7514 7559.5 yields 1.1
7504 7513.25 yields -0.1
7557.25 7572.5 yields 0.6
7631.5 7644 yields 0.6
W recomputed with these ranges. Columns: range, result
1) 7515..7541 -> 11.87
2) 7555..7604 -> 12.17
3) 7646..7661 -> 11.12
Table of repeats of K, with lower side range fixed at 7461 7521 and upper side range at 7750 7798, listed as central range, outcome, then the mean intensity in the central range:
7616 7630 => 0.004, 11.4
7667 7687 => 0.010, 11.2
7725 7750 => -0.018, 11.4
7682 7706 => 0.005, 11.3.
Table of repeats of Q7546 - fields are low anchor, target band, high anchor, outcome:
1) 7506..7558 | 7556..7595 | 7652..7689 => 0.4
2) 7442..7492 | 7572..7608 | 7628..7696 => -0.5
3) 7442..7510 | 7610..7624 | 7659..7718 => -0.2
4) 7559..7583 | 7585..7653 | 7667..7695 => -1.2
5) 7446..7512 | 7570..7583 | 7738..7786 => 0.3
